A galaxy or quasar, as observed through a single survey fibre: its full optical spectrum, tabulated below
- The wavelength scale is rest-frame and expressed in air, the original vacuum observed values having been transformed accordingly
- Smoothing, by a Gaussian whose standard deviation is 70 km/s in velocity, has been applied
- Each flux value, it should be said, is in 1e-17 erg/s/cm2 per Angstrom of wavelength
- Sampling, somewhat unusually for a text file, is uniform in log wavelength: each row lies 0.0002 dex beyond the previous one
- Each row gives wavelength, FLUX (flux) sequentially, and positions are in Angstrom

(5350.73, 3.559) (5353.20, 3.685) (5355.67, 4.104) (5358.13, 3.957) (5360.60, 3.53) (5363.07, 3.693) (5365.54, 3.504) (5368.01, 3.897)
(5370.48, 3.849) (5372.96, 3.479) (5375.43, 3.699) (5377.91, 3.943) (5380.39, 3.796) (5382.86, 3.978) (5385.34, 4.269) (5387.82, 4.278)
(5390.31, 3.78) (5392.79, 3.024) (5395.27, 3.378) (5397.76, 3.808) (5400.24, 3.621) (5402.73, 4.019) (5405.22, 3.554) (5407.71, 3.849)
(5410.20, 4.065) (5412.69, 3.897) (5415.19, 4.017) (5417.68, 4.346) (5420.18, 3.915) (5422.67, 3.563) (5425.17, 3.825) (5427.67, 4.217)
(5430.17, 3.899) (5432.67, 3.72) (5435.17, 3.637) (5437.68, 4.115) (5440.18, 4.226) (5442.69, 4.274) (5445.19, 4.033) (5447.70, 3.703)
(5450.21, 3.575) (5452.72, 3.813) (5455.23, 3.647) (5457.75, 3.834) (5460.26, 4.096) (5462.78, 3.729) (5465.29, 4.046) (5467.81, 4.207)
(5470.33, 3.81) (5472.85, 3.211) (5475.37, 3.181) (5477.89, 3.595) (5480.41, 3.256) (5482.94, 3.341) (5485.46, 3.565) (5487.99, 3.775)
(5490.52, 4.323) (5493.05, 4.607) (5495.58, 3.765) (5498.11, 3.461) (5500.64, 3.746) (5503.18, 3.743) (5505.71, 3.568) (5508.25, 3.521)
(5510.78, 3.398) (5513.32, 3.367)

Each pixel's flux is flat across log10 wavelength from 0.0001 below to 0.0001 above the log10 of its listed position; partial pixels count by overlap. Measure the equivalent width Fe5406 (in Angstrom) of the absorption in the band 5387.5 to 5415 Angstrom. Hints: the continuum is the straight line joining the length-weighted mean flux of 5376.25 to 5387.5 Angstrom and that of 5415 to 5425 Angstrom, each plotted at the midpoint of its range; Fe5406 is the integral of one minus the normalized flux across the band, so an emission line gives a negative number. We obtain 1.6 Angstrom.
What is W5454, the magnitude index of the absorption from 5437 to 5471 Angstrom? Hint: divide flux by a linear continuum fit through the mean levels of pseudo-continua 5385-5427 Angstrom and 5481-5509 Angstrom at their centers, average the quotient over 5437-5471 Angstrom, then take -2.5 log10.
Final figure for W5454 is -0.041 mag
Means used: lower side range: 3.83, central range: 3.94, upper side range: 3.76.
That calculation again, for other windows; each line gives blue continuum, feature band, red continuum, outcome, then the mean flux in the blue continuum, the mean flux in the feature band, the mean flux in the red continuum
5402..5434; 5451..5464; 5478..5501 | 0.00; 3.91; 3.81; 3.75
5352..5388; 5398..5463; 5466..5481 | -0.06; 3.83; 3.89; 3.57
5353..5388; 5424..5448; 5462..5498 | -0.06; 3.84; 3.98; 3.74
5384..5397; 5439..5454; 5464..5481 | -0.08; 3.75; 3.94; 3.63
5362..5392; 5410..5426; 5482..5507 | -0.03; 3.84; 3.94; 3.79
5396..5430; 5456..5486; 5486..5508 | 0.06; 3.89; 3.66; 3.85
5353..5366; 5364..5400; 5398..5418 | 0.02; 3.76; 3.76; 3.9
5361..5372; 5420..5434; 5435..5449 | 0.03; 3.71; 3.85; 4.02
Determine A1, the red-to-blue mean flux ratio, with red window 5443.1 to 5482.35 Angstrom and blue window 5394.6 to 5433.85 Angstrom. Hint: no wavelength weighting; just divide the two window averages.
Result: 1.0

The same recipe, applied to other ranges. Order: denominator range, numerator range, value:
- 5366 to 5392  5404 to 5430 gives 1.01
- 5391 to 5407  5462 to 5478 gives 1.03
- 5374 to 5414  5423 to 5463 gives 1.02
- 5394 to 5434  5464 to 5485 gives 0.93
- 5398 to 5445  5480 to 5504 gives 0.96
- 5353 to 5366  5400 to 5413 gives 1.02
